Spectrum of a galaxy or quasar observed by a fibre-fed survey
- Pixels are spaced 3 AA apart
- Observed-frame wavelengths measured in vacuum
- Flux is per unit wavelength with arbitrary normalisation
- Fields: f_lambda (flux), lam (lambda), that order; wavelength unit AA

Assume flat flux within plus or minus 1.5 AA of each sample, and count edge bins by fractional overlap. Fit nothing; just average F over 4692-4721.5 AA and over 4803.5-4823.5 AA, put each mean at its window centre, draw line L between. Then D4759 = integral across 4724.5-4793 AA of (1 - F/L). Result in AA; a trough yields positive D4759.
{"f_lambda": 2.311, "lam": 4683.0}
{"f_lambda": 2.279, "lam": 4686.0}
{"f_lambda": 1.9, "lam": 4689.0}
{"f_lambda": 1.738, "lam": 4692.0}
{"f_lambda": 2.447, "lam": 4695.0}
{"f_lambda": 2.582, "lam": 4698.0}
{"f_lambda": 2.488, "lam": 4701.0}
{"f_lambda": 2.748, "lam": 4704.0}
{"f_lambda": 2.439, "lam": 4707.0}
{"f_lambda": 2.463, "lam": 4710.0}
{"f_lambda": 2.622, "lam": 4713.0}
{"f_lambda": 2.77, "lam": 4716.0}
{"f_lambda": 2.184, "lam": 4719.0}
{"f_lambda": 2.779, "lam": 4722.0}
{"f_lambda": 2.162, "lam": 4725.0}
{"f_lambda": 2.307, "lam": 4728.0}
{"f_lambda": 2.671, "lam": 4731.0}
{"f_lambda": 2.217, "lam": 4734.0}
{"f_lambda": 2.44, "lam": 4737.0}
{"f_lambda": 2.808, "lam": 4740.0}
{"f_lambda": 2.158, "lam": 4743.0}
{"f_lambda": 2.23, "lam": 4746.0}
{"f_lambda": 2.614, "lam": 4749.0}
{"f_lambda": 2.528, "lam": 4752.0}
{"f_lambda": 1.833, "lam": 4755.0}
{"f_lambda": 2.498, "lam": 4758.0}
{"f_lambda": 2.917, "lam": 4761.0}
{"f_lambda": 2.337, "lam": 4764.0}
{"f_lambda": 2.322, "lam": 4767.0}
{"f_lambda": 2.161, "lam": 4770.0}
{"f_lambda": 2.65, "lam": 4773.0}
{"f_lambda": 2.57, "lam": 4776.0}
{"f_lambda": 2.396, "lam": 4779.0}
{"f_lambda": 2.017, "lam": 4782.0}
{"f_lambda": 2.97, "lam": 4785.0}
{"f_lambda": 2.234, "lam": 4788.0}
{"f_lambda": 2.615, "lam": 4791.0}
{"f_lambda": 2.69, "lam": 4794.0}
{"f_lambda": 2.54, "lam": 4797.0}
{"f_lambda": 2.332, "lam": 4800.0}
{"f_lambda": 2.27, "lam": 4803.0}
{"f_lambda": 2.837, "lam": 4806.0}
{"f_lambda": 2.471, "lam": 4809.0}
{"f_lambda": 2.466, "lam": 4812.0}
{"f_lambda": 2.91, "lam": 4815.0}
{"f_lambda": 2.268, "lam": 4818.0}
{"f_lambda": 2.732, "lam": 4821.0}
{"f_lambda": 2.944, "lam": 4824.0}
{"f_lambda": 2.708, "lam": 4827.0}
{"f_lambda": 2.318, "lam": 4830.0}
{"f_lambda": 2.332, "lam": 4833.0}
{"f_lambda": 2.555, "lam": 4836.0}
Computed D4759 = 3.4 AA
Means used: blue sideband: 2.5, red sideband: 2.61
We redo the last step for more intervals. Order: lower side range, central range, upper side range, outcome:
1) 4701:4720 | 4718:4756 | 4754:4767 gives 1.28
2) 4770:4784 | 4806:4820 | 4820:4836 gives -0.16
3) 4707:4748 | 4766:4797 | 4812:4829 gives 1.38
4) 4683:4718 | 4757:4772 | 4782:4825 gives 0.31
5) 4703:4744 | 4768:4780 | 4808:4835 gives 0.42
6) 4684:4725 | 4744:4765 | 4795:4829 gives 0.61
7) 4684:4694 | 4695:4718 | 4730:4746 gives -4.35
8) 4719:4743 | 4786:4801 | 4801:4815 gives 0.15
